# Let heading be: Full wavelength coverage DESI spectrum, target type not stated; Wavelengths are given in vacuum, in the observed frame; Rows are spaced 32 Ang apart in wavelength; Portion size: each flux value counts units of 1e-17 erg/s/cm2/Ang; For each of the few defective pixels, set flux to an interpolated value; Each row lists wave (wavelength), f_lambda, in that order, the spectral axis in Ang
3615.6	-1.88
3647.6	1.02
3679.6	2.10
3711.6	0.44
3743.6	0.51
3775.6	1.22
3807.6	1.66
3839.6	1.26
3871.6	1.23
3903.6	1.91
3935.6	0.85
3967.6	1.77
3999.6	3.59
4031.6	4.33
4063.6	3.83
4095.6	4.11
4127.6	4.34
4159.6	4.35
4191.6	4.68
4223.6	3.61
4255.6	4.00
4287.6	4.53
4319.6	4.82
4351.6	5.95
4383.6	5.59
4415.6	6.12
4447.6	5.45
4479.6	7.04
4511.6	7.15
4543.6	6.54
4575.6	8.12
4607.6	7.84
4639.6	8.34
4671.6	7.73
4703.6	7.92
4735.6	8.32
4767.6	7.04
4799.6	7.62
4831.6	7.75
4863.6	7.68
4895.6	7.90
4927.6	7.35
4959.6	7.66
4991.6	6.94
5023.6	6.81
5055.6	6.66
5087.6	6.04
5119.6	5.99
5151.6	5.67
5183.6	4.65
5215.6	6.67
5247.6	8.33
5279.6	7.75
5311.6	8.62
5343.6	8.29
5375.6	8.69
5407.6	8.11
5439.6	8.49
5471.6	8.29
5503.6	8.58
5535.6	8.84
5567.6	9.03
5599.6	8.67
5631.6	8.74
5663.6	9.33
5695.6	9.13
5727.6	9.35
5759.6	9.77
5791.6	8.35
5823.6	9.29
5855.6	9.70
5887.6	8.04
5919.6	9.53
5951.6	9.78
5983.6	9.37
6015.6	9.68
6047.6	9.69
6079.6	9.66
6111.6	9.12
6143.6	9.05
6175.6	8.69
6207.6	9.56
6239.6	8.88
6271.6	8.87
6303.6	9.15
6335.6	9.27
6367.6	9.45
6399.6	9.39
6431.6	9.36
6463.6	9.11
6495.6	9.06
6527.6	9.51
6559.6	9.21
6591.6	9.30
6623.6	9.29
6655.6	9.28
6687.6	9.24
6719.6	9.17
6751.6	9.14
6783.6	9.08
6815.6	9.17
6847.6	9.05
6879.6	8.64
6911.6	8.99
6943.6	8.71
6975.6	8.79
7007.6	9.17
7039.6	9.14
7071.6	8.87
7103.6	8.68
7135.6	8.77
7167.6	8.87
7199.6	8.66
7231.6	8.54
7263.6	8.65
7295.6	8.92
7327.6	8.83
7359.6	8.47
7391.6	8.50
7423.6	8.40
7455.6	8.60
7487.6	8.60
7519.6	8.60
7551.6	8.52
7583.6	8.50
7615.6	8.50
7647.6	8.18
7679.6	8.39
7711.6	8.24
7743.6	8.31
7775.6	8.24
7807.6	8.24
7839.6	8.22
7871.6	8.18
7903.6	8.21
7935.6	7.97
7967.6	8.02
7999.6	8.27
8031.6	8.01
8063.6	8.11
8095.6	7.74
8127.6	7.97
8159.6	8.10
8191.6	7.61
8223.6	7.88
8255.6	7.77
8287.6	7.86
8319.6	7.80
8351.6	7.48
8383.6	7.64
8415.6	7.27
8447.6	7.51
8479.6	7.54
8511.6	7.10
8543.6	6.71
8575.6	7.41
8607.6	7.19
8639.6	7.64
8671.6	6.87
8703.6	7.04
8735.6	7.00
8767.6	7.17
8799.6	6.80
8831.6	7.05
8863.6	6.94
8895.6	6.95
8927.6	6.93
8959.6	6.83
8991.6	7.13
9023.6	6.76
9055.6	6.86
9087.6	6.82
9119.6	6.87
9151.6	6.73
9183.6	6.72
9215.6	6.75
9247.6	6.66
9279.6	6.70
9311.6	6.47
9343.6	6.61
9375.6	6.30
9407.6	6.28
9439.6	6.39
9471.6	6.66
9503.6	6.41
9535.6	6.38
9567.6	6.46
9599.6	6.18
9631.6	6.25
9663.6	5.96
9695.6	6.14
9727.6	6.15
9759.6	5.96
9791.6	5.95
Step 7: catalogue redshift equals 0.00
